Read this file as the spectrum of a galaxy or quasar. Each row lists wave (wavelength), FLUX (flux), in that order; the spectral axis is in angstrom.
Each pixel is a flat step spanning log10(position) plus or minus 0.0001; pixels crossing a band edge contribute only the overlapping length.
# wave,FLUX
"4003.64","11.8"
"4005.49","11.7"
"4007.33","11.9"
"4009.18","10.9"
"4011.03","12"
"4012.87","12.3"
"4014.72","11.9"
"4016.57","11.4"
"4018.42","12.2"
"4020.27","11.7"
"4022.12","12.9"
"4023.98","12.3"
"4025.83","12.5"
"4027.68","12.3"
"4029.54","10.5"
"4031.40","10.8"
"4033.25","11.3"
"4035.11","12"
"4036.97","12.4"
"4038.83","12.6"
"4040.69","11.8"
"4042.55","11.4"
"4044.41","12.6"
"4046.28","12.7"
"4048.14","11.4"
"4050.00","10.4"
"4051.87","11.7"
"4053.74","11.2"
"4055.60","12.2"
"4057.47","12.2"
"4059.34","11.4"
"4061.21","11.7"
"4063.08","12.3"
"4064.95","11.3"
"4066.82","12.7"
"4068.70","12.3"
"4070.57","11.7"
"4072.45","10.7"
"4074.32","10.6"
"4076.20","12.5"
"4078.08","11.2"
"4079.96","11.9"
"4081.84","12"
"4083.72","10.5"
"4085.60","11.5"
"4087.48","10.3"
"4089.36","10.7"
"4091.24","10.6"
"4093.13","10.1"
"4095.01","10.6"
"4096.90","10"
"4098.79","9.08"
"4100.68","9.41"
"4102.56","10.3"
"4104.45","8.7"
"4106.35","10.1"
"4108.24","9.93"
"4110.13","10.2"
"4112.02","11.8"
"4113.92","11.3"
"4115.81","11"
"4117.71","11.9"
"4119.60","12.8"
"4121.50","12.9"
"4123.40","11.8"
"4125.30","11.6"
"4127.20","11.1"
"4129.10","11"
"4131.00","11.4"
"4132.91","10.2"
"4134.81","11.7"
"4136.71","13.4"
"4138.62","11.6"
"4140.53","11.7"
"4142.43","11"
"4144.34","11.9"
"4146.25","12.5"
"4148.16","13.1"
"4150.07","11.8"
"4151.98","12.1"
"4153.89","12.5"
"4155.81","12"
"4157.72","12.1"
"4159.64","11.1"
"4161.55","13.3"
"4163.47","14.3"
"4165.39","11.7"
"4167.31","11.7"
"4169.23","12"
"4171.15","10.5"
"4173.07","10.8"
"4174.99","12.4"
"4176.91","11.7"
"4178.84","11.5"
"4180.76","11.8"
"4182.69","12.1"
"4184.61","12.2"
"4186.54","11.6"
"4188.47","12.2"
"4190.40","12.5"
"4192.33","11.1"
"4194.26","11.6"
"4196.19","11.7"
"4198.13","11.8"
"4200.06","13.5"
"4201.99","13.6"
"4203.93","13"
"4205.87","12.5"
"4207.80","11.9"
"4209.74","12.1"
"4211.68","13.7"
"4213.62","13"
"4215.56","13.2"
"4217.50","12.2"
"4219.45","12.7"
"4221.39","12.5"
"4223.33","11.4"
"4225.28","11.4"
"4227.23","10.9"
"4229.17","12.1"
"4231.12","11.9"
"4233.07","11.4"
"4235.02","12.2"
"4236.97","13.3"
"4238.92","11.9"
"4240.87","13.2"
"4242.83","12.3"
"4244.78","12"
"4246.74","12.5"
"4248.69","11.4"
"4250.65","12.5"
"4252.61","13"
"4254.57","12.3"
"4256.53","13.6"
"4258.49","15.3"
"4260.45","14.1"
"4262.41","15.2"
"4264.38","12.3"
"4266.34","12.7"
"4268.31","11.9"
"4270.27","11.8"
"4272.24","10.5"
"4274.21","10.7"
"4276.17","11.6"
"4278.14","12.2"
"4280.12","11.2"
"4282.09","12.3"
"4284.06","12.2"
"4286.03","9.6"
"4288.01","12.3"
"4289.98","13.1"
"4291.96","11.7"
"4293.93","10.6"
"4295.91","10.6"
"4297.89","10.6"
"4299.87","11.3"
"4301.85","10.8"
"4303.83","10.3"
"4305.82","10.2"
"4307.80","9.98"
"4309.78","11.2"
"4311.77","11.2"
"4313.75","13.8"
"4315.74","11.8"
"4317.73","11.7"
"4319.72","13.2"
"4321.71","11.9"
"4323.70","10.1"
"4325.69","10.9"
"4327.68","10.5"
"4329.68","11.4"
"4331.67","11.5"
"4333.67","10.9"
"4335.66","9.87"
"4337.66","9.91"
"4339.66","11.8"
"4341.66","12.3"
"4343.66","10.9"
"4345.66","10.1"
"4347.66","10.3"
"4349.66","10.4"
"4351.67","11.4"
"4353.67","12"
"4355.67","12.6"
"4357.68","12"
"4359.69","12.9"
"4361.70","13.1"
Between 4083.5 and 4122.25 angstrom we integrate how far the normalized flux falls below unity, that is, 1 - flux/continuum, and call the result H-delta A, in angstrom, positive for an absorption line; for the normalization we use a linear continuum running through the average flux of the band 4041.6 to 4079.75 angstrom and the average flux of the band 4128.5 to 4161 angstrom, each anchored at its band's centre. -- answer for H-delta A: 3.8 angstrom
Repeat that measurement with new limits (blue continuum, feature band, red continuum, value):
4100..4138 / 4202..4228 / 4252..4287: -1.1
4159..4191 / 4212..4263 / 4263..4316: -4.0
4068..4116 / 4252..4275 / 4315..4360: -3.5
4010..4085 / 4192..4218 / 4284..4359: -2.4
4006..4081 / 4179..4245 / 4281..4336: -4.4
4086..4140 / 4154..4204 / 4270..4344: -4.6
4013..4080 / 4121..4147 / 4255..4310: 0.3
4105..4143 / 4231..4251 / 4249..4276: 0.4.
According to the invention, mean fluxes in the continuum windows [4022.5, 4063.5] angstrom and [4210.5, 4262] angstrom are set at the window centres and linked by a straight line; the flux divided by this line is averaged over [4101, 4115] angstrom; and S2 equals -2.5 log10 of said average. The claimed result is 0.172 mag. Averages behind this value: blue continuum 11.8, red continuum 12.6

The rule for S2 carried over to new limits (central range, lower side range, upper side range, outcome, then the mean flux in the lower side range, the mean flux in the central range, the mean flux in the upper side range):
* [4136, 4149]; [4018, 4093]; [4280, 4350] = -0.059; 11.7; 12.1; 11.2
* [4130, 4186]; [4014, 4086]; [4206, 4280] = 0.016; 11.8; 11.9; 12.4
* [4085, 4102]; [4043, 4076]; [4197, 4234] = 0.160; 11.7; 10.2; 12.4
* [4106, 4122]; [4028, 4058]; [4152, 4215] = 0.057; 11.7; 11.3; 12.2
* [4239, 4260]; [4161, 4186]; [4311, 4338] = -0.101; 12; 12.8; 11.4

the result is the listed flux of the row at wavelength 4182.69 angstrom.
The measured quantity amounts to 12.1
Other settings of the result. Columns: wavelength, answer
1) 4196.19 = 11.7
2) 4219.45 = 12.7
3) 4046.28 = 12.7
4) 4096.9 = 10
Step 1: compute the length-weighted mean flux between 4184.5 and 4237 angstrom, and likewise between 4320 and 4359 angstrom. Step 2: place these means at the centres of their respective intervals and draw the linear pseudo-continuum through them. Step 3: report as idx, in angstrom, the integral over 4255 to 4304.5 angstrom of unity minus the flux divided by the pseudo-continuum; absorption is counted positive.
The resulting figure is -1.23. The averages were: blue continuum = 12.2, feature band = 12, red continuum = 11.1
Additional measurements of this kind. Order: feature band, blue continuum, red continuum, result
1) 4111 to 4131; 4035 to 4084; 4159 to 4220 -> 0.5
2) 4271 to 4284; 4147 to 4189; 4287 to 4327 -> 0.0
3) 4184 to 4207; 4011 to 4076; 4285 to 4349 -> -1.7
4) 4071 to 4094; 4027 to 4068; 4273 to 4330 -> 1.3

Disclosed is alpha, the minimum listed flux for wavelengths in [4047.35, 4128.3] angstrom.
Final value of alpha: 8.7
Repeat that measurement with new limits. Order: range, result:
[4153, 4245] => 10.5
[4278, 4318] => 9.6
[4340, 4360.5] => 10.1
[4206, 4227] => 11.4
